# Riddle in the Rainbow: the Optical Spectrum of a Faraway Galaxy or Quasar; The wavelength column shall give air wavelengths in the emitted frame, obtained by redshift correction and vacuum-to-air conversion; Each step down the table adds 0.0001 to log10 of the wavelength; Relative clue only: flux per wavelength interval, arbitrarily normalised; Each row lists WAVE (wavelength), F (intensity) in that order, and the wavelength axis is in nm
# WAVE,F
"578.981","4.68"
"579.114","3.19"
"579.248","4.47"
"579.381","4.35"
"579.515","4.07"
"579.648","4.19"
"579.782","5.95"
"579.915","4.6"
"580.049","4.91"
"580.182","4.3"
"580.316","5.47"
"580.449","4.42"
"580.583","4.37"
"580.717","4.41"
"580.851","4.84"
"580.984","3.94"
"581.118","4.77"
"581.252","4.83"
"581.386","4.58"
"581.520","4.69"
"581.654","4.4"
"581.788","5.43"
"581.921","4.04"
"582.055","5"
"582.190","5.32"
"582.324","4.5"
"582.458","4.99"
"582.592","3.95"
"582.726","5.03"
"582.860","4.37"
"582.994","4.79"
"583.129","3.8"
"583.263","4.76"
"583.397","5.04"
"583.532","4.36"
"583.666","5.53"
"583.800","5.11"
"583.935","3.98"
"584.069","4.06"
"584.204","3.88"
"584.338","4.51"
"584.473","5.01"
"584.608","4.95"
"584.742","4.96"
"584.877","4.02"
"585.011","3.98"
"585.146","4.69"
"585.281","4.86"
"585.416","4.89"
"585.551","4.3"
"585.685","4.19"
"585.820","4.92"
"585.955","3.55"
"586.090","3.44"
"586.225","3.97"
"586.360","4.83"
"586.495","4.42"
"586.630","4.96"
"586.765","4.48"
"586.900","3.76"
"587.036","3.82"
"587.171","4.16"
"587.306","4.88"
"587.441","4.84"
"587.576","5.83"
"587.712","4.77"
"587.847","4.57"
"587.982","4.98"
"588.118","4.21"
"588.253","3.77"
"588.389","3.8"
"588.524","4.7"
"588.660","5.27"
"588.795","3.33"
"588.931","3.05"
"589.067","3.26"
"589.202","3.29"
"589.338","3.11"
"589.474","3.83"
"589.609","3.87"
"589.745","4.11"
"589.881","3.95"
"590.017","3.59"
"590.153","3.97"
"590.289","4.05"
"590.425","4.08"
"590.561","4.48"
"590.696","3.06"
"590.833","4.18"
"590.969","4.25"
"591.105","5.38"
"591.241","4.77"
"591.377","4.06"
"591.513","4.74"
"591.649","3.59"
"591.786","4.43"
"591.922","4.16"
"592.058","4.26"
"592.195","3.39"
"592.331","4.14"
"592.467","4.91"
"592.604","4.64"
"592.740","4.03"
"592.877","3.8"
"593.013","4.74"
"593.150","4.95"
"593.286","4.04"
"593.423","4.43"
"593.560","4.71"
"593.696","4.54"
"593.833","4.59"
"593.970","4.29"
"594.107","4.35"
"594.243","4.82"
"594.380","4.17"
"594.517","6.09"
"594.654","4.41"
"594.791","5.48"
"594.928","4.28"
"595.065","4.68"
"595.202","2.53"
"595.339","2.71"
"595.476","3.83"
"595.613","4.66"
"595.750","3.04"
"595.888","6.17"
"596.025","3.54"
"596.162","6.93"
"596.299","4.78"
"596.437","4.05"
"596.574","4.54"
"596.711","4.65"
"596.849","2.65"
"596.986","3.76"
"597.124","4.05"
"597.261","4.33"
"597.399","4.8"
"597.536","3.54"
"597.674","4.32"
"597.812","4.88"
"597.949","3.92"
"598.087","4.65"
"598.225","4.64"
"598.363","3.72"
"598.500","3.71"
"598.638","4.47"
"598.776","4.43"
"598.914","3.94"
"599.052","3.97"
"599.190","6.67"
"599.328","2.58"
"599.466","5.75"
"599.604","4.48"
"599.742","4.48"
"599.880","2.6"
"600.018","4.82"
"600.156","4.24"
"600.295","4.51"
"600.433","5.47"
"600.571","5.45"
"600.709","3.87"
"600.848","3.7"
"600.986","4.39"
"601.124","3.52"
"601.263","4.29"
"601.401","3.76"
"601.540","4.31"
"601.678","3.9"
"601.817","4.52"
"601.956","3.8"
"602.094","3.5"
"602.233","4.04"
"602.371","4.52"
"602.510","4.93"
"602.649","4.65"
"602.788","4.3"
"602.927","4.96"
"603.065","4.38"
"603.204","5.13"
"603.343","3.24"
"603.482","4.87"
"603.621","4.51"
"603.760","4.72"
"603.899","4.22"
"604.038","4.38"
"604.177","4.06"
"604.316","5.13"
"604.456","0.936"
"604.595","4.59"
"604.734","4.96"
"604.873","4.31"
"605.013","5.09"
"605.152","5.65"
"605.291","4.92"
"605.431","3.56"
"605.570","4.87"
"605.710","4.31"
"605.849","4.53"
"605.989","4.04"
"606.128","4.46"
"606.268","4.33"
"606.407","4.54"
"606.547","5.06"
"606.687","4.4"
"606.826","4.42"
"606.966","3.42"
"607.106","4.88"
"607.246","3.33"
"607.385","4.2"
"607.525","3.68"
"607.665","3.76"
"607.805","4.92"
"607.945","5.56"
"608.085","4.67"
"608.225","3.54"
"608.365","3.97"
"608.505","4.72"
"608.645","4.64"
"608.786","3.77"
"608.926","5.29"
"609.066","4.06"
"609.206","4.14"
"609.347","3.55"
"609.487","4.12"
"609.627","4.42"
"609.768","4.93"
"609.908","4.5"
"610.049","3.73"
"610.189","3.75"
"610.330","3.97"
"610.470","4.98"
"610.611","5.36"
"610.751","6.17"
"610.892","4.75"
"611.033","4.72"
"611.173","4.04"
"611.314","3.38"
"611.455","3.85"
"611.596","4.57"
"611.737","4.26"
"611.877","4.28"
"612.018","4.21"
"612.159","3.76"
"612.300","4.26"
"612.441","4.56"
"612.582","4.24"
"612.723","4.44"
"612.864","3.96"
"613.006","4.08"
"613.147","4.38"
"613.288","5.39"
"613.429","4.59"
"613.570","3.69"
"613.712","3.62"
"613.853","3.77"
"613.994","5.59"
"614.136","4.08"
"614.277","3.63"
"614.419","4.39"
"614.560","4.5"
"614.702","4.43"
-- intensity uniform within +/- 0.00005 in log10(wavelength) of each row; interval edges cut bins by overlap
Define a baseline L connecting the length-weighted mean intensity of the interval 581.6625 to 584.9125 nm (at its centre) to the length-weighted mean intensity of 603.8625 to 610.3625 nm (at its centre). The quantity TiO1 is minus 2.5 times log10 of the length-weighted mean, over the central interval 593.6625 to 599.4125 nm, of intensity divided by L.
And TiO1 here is 0.03 mag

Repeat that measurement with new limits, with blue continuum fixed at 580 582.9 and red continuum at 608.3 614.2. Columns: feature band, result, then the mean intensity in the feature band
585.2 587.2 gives 0.07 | 4.31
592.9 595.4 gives 0.02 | 4.43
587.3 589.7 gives 0.10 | 4.17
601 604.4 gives 0.03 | 4.31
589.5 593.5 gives 0.09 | 4.21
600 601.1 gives -0.01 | 4.5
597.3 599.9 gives 0.04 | 4.32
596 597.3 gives 0.04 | 4.36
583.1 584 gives -0.01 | 4.69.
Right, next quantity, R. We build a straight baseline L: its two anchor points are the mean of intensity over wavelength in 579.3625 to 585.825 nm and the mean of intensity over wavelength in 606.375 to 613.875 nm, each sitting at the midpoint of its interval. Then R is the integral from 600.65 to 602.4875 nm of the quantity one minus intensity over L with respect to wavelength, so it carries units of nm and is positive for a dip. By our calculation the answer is 0.16 nm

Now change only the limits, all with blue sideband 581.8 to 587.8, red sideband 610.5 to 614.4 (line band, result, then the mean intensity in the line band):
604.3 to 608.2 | 0.04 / 4.36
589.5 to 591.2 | 0.16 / 4.09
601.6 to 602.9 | 0.05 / 4.26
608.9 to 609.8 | 0.02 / 4.29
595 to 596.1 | 0.14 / 3.91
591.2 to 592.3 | 0.08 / 4.16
